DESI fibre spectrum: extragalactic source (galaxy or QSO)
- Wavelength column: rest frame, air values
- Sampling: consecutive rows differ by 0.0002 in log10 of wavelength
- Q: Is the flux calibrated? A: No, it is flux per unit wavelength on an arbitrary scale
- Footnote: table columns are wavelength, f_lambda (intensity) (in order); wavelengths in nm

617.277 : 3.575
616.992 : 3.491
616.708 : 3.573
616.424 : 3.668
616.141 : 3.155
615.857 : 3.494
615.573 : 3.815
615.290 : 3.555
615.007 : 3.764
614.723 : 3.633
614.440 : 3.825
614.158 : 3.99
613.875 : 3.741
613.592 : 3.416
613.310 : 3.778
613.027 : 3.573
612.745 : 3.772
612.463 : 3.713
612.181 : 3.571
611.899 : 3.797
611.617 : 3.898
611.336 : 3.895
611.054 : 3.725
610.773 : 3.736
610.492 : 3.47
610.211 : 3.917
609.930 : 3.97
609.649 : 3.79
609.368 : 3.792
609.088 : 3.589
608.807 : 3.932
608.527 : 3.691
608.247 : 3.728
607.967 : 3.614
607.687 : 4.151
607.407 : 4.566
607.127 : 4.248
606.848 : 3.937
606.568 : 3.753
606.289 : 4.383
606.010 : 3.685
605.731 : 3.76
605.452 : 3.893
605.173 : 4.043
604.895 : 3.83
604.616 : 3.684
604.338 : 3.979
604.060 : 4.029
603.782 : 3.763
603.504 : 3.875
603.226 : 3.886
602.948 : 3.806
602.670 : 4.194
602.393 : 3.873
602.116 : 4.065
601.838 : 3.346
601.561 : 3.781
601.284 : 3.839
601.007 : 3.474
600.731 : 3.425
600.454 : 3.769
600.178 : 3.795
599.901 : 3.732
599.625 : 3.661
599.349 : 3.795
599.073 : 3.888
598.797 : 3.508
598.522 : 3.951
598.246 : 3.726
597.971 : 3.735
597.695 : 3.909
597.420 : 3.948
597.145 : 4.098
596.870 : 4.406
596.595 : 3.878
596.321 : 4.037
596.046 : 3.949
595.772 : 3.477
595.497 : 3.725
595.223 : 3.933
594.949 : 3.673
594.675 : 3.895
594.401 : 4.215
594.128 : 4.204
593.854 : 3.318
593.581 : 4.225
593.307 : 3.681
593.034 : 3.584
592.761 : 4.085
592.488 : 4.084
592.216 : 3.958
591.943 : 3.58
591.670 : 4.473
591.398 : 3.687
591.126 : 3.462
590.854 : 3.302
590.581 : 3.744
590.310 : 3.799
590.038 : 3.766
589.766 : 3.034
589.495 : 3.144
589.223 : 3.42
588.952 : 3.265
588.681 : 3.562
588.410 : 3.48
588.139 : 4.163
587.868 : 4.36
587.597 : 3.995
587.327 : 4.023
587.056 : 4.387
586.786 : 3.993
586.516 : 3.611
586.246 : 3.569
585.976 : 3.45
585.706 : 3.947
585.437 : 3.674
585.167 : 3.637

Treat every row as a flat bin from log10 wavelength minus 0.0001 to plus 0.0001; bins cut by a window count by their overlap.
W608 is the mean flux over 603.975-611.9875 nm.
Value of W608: 3.88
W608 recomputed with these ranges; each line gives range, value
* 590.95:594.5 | 3.88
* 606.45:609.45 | 3.91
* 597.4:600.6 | 3.78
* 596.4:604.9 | 3.83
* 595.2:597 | 3.91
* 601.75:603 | 3.88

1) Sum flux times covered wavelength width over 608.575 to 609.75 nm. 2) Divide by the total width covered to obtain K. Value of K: 3.77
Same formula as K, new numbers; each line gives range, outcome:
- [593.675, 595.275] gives 3.88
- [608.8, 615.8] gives 3.74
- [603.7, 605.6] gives 3.89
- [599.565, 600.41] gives 3.74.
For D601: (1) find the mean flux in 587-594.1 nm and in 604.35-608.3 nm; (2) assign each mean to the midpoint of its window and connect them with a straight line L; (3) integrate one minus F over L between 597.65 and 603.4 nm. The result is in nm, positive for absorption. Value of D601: 0.17 nm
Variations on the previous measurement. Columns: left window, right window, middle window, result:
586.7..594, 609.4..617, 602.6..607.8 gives -0.35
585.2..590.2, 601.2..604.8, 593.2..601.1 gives -0.07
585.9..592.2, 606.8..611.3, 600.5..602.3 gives 0.07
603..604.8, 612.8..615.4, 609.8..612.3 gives -0.02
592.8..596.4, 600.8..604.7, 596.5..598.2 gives -0.07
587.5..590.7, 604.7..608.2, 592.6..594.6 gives -0.09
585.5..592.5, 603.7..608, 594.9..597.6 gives -0.06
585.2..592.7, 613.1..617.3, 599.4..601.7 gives 0.00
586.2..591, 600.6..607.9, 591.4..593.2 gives -0.09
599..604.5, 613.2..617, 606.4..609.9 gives -0.17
